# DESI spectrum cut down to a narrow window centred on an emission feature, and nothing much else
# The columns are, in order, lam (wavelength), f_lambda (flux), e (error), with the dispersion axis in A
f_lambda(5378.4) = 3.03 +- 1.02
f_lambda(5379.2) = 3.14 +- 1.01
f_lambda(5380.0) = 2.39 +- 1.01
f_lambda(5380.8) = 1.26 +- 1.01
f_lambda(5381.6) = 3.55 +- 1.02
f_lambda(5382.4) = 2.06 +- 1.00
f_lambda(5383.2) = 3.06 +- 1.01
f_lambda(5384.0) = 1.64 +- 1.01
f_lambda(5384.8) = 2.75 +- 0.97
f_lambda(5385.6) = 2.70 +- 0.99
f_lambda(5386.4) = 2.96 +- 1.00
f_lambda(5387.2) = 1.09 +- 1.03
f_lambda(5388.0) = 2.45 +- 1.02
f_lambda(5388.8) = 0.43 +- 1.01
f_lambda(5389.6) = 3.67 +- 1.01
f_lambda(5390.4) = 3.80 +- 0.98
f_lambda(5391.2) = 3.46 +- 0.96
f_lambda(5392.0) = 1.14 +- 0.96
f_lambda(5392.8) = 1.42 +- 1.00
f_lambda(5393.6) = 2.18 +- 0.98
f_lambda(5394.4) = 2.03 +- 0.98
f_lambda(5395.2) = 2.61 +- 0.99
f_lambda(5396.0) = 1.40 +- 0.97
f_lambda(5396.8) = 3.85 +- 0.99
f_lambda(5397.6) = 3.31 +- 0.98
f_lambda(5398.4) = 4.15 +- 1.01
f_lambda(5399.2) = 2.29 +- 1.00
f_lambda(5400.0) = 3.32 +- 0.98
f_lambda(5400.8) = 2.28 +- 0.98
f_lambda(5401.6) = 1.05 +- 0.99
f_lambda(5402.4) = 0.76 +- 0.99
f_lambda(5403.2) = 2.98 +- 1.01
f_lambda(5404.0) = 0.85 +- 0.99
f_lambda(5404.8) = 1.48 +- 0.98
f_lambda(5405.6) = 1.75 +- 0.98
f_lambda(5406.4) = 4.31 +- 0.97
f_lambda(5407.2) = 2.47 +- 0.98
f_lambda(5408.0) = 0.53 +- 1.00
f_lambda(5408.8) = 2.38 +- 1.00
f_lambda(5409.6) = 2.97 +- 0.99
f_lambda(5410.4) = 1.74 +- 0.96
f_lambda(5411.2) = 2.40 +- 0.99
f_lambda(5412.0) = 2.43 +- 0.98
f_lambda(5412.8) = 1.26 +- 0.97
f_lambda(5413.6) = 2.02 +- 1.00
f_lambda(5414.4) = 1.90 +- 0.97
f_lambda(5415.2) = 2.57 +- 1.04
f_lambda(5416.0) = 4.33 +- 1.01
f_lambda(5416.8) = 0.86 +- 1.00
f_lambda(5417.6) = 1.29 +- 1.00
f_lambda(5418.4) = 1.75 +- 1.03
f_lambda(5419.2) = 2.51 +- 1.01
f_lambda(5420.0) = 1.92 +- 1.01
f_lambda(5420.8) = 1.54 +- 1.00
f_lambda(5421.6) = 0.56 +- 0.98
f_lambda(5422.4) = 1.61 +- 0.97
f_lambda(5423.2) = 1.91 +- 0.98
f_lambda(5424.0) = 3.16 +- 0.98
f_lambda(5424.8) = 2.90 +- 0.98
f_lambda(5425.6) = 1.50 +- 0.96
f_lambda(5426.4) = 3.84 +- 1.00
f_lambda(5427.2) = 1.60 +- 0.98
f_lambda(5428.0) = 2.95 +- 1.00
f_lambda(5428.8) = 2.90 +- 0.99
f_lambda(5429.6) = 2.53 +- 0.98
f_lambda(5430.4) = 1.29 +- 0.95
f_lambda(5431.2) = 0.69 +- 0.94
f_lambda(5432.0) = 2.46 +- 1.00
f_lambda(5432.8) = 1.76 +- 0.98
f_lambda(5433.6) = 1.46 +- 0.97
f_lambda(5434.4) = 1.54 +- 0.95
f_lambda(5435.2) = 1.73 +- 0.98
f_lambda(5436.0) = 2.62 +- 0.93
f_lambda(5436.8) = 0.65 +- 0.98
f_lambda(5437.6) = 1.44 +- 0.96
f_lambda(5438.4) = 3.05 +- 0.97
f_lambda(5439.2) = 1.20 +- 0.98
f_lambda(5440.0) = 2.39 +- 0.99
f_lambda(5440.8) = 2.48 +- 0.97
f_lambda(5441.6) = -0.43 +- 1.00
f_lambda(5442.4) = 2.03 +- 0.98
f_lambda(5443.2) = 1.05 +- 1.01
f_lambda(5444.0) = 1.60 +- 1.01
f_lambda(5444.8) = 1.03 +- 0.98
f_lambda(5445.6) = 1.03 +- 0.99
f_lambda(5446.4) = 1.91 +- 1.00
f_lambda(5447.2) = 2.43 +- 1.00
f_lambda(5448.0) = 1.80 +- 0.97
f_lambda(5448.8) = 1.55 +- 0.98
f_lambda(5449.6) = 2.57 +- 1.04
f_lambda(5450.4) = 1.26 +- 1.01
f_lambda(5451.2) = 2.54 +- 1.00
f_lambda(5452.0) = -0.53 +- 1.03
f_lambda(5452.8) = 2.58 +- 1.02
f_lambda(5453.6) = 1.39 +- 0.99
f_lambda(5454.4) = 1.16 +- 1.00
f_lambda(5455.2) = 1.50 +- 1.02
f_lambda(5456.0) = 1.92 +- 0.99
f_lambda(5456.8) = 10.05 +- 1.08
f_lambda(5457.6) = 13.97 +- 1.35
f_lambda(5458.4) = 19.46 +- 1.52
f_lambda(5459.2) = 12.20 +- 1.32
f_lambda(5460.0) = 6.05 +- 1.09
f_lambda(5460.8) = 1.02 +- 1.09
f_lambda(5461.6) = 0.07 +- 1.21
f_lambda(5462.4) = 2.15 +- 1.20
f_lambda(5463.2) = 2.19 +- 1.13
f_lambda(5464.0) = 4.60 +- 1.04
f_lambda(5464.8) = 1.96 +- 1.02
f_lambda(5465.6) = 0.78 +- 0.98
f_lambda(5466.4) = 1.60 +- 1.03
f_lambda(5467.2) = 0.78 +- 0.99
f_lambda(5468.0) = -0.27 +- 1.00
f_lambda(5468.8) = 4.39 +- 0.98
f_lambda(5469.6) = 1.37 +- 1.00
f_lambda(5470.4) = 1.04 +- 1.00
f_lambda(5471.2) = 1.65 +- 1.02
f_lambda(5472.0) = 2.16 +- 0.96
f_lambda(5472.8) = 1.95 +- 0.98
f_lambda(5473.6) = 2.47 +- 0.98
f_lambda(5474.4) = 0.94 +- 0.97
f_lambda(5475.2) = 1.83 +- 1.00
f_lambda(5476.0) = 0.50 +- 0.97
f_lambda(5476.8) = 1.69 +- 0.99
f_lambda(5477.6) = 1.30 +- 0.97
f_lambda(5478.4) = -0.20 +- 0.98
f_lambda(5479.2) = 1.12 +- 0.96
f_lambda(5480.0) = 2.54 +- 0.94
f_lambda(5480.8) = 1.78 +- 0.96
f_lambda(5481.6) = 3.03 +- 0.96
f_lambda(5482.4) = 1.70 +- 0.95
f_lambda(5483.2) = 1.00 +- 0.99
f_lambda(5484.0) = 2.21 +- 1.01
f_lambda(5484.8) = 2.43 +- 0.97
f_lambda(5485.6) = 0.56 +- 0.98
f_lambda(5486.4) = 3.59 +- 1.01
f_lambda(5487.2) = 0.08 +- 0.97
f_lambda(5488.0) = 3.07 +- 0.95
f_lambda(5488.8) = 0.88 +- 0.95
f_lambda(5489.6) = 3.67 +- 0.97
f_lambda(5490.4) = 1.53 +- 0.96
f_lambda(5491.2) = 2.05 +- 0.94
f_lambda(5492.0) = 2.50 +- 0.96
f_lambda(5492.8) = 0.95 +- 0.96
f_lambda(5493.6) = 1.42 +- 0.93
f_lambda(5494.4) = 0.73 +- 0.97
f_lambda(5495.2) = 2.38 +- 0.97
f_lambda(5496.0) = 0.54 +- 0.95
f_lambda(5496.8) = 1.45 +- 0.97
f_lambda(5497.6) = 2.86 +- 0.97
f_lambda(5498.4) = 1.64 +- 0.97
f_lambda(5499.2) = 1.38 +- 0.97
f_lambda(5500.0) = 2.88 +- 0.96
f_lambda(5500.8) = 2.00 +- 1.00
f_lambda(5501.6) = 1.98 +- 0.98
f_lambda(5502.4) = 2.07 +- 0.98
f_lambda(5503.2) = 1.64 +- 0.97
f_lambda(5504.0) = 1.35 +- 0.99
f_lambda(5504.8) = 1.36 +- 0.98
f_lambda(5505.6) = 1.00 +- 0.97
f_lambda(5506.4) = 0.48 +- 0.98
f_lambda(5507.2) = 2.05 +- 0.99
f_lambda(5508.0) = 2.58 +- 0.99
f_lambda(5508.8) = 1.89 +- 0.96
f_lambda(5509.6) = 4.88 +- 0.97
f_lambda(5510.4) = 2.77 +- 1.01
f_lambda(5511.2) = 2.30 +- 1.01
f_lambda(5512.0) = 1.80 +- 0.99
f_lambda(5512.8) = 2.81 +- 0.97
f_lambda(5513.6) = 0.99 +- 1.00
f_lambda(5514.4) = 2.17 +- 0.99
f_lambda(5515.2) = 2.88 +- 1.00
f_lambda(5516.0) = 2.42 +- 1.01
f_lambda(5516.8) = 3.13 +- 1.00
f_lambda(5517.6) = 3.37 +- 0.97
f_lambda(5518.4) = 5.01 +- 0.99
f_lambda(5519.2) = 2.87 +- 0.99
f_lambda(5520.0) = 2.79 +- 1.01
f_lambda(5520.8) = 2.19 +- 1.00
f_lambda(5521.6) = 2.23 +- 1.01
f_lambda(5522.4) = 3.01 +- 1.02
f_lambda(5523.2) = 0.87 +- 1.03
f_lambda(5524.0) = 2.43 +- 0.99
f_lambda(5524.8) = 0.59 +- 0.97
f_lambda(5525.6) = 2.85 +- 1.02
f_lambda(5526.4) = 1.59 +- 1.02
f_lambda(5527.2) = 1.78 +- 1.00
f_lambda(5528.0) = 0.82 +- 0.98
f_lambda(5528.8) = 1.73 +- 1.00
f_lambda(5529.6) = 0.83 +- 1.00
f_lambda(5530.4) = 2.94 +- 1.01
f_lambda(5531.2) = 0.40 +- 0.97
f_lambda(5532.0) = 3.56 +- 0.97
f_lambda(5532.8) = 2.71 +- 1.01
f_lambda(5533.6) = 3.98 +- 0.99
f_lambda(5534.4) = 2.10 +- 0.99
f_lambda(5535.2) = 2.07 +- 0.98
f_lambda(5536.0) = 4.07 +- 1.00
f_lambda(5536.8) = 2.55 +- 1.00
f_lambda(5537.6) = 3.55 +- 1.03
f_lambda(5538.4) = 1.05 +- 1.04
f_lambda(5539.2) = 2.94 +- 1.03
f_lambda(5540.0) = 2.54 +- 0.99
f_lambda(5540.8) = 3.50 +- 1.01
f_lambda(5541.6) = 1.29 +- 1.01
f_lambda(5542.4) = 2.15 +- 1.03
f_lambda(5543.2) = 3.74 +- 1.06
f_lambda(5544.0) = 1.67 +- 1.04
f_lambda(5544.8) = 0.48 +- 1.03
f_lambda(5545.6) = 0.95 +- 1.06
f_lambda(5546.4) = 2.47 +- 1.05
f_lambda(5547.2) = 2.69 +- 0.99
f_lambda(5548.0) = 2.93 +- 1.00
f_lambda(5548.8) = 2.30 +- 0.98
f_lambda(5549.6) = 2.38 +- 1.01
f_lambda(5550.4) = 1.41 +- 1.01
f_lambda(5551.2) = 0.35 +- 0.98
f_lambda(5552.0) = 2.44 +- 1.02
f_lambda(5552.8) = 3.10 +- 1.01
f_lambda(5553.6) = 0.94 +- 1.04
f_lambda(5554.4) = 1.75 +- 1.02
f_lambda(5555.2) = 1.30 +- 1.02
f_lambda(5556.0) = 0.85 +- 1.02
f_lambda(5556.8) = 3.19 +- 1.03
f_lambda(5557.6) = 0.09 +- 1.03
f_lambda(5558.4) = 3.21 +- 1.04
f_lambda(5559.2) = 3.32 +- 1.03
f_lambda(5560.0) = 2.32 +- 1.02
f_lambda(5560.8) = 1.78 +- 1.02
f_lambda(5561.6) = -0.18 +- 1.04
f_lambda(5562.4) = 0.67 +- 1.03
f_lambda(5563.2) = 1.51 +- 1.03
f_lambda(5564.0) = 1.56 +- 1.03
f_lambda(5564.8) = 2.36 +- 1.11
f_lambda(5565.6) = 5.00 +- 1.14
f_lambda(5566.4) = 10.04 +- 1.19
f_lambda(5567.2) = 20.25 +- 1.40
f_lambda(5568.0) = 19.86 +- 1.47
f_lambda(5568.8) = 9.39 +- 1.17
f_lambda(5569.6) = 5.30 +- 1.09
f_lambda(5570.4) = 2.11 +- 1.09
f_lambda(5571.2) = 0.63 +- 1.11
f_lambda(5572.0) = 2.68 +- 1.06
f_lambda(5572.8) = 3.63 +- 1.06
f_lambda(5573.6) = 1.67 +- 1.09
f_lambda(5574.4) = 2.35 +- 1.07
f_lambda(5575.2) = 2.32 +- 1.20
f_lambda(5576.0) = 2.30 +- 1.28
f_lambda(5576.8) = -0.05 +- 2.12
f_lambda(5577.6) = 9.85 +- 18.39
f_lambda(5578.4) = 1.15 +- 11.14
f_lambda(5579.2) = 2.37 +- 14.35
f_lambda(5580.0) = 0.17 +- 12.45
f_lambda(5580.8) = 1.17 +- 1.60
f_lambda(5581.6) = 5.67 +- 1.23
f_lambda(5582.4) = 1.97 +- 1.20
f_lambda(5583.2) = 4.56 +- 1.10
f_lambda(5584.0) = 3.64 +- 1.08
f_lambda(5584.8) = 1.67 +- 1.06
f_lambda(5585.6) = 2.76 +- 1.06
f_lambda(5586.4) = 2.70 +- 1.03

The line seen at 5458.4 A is H-beta 4861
